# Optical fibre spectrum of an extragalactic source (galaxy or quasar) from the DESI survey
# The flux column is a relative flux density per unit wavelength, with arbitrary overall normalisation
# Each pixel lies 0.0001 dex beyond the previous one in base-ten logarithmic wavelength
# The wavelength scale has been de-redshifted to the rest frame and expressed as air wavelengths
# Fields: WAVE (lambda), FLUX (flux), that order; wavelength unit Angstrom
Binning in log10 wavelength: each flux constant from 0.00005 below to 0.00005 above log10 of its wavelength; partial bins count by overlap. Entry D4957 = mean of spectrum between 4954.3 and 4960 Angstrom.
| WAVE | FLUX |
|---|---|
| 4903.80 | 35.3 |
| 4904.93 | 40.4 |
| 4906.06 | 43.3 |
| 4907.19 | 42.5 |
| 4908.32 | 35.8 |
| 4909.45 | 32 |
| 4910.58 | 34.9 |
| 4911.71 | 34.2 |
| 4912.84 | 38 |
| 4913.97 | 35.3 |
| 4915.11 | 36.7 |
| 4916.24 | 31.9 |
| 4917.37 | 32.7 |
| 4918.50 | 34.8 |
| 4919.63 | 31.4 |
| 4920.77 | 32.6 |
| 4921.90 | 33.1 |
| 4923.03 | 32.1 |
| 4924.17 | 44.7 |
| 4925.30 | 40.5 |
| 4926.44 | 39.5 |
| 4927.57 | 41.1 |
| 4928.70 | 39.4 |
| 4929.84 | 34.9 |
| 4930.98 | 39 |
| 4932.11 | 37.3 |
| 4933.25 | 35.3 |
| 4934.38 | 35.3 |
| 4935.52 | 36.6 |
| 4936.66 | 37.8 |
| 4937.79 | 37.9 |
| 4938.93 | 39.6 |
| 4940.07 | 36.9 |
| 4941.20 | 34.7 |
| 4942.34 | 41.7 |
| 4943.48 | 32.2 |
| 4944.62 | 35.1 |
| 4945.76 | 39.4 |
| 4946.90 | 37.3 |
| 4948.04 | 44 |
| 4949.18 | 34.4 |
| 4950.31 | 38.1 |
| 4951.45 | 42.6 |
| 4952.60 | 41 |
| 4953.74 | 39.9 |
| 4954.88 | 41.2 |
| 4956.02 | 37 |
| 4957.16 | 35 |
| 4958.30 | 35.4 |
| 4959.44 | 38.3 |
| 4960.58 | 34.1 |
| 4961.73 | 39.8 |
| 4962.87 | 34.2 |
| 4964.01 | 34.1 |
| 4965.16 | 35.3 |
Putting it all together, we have 37.4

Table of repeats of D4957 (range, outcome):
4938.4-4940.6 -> 38.2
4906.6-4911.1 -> 36.4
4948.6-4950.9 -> 36.5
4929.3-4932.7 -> 37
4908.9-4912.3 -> 33.8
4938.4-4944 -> 37.1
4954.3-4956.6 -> 39.1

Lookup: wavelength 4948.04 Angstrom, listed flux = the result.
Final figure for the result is 44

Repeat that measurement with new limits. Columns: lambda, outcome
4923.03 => 32.1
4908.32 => 35.8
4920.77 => 32.6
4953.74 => 39.9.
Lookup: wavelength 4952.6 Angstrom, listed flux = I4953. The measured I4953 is 41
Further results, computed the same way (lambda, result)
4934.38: 35.3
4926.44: 39.5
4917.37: 32.7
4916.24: 31.9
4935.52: 36.6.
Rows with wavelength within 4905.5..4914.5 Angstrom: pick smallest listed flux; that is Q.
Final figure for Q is 32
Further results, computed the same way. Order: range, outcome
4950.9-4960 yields 35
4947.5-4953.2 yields 34.4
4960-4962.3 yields 34.1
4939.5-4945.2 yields 32.2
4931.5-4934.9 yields 35.3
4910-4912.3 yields 34.2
